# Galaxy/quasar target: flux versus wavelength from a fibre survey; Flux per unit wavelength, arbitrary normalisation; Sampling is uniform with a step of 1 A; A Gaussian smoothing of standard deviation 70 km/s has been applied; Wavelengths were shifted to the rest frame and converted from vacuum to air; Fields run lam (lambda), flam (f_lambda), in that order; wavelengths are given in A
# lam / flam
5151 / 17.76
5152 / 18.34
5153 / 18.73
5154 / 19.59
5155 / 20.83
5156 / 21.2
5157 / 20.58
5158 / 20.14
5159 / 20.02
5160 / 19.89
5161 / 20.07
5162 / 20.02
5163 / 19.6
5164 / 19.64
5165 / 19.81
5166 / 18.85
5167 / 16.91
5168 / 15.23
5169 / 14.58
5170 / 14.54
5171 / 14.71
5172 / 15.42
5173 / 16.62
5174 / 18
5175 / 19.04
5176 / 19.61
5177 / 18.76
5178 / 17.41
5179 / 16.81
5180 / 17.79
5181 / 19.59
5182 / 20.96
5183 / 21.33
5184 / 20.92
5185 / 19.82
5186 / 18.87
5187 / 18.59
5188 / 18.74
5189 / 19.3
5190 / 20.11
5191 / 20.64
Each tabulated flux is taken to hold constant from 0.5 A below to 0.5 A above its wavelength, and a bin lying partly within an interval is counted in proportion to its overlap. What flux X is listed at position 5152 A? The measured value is 18.34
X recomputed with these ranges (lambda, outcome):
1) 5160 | 19.89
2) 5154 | 19.59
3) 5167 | 16.91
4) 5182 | 20.96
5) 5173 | 16.62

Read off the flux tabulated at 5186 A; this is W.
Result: 18.87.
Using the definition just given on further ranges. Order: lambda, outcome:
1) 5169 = 14.58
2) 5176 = 19.61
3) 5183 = 21.33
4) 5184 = 20.92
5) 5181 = 19.59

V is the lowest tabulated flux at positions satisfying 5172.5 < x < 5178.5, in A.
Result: 16.62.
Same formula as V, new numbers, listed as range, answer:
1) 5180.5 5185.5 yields 19.59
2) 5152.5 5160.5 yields 18.73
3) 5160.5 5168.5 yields 15.23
